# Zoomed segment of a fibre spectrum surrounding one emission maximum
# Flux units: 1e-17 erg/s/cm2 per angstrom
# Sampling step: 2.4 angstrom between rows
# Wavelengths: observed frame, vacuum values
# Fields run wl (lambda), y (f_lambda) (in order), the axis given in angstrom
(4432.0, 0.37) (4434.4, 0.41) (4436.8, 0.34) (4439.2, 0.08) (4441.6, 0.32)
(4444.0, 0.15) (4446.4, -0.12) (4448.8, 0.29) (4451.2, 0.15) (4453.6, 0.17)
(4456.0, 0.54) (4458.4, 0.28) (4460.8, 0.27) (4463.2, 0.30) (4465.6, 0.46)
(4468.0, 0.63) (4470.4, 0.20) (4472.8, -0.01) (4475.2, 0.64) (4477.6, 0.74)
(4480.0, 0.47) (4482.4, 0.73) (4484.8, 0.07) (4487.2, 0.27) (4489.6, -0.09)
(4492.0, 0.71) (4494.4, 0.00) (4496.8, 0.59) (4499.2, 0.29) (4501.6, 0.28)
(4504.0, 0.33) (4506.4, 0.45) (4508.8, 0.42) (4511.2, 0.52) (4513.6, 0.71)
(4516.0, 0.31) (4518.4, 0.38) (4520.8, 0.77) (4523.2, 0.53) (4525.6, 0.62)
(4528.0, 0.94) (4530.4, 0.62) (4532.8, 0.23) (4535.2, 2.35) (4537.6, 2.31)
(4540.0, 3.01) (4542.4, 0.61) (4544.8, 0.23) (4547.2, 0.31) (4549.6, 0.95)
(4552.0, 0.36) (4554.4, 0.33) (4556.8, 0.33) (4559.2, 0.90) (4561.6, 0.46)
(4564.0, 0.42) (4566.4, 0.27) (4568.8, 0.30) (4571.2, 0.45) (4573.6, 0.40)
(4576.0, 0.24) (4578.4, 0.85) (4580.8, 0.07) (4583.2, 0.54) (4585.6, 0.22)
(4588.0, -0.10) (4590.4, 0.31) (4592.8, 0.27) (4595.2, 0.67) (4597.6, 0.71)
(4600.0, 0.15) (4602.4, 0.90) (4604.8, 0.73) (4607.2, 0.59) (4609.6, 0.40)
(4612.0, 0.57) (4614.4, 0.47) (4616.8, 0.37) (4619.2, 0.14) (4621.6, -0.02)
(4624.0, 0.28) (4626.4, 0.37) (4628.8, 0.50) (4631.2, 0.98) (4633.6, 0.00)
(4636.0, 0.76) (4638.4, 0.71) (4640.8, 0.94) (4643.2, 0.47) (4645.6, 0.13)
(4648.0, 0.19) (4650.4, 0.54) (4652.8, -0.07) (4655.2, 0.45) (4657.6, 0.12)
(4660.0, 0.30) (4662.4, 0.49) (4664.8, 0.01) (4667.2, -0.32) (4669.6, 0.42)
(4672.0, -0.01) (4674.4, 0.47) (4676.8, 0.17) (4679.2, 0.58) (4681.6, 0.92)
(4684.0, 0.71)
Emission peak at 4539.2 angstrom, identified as [O II]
